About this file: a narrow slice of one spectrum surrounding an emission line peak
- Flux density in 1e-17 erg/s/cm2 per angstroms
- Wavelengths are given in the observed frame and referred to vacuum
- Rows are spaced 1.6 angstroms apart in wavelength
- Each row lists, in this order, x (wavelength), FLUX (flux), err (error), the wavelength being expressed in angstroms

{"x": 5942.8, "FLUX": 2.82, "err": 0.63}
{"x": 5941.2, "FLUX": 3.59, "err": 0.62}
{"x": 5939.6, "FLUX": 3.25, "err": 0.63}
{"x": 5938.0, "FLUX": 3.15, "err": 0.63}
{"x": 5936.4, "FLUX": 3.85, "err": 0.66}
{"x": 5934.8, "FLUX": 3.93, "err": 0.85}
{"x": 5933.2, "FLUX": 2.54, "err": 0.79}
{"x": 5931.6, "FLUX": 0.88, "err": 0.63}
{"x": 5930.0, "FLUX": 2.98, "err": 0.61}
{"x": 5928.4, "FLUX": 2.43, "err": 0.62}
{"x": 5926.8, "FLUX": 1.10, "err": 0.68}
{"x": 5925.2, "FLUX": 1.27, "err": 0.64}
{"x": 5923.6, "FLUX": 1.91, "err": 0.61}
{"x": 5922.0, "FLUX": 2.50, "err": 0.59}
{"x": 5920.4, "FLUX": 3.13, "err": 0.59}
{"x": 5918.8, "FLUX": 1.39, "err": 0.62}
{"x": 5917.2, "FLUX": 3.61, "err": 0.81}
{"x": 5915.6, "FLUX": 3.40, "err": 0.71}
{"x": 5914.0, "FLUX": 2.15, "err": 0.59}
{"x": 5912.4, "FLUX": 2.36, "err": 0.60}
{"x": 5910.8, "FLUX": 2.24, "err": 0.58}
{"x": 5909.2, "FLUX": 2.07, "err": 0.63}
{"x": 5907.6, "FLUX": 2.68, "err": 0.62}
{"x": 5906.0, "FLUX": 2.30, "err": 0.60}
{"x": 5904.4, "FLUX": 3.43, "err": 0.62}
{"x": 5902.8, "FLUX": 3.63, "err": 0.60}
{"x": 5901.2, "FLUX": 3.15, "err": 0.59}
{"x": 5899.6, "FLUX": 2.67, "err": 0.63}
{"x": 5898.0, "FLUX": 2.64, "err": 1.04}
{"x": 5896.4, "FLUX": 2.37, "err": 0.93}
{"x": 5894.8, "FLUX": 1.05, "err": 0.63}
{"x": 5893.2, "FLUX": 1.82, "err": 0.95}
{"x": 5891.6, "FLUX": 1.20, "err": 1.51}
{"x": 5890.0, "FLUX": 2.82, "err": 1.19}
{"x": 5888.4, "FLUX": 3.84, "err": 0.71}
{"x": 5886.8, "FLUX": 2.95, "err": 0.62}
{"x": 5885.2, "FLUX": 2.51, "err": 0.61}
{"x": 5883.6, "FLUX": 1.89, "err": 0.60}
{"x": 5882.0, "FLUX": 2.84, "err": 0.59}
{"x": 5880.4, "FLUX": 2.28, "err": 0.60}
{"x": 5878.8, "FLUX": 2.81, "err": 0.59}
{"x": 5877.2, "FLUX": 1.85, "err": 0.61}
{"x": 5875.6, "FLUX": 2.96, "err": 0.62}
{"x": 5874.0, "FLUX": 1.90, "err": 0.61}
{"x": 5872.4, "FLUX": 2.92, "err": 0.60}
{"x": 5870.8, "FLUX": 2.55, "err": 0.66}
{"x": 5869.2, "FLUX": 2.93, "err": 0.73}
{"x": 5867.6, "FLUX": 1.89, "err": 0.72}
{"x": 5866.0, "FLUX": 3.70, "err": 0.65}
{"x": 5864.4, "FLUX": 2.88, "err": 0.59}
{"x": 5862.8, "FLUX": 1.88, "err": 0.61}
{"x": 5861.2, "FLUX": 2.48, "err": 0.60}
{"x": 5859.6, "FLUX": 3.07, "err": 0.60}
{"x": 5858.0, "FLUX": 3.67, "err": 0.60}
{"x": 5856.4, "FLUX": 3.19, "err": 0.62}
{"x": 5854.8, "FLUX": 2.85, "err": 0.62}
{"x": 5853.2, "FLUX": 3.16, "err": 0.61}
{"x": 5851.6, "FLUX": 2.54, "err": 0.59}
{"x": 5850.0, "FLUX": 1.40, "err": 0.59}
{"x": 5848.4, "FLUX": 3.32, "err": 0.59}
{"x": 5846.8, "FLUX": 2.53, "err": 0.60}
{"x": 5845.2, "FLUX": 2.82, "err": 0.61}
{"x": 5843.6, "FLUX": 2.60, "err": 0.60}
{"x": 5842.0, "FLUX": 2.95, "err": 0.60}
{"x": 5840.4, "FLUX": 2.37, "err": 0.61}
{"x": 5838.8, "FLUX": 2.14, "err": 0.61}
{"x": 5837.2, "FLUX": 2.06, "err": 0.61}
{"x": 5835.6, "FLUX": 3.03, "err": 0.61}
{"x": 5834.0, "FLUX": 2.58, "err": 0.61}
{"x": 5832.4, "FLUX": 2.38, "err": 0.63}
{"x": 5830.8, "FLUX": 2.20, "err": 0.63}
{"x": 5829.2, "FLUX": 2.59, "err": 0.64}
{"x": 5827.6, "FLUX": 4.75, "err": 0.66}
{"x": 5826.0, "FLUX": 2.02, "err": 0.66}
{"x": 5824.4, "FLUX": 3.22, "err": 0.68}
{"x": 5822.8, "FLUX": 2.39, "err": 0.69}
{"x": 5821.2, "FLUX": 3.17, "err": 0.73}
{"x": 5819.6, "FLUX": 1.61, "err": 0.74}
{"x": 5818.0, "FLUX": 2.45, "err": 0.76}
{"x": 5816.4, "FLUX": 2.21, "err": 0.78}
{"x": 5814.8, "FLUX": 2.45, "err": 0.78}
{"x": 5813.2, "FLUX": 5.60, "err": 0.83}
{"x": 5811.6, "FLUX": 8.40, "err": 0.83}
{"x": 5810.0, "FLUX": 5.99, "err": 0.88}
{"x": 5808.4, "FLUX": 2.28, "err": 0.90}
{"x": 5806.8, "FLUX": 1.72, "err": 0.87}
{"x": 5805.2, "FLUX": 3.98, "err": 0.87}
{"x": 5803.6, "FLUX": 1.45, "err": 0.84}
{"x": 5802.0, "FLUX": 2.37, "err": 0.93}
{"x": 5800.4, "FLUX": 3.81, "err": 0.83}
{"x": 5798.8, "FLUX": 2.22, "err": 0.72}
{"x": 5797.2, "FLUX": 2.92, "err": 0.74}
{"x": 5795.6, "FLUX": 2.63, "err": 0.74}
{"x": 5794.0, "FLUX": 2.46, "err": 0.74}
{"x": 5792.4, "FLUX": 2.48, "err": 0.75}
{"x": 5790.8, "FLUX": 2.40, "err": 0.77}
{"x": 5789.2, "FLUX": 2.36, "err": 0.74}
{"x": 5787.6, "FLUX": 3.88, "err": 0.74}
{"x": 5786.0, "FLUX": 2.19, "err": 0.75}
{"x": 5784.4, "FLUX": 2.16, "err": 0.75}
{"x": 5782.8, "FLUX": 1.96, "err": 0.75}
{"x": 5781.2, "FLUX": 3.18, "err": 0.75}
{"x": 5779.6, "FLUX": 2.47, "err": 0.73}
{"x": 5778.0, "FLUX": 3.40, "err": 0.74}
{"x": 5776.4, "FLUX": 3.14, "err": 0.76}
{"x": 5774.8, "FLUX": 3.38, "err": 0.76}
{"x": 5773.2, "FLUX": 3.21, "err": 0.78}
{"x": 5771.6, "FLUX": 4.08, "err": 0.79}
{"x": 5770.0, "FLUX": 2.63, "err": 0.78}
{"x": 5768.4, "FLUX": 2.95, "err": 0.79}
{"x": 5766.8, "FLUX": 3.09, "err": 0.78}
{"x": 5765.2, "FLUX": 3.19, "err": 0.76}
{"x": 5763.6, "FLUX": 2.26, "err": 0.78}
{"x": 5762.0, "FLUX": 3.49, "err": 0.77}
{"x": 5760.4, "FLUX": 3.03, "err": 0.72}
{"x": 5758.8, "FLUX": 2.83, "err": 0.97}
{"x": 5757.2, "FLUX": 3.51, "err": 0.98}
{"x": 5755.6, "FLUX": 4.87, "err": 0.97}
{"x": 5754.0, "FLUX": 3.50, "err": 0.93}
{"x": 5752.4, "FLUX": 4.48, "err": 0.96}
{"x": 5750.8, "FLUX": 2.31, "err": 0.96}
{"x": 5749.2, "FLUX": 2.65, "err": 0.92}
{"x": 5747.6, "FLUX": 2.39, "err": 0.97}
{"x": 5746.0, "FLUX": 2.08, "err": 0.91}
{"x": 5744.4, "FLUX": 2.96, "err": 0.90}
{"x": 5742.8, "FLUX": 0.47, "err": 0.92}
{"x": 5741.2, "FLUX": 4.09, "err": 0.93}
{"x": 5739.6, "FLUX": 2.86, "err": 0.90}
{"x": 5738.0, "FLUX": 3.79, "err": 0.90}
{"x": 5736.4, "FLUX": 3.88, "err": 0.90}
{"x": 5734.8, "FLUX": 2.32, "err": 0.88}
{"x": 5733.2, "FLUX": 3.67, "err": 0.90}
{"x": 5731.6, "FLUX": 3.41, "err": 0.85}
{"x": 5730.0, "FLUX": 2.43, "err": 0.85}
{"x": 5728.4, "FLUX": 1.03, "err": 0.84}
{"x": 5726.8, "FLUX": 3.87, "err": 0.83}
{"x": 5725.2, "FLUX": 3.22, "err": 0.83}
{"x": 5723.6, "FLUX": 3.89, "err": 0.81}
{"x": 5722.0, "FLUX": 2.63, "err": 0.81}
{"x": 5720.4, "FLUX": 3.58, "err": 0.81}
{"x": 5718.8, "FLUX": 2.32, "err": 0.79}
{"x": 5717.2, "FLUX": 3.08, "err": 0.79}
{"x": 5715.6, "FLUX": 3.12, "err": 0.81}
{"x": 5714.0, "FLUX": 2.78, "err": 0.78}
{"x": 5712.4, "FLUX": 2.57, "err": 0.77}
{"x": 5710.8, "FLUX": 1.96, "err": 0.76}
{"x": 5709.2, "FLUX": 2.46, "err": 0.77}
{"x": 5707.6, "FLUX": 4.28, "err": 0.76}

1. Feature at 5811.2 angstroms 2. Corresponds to [O III] 5007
